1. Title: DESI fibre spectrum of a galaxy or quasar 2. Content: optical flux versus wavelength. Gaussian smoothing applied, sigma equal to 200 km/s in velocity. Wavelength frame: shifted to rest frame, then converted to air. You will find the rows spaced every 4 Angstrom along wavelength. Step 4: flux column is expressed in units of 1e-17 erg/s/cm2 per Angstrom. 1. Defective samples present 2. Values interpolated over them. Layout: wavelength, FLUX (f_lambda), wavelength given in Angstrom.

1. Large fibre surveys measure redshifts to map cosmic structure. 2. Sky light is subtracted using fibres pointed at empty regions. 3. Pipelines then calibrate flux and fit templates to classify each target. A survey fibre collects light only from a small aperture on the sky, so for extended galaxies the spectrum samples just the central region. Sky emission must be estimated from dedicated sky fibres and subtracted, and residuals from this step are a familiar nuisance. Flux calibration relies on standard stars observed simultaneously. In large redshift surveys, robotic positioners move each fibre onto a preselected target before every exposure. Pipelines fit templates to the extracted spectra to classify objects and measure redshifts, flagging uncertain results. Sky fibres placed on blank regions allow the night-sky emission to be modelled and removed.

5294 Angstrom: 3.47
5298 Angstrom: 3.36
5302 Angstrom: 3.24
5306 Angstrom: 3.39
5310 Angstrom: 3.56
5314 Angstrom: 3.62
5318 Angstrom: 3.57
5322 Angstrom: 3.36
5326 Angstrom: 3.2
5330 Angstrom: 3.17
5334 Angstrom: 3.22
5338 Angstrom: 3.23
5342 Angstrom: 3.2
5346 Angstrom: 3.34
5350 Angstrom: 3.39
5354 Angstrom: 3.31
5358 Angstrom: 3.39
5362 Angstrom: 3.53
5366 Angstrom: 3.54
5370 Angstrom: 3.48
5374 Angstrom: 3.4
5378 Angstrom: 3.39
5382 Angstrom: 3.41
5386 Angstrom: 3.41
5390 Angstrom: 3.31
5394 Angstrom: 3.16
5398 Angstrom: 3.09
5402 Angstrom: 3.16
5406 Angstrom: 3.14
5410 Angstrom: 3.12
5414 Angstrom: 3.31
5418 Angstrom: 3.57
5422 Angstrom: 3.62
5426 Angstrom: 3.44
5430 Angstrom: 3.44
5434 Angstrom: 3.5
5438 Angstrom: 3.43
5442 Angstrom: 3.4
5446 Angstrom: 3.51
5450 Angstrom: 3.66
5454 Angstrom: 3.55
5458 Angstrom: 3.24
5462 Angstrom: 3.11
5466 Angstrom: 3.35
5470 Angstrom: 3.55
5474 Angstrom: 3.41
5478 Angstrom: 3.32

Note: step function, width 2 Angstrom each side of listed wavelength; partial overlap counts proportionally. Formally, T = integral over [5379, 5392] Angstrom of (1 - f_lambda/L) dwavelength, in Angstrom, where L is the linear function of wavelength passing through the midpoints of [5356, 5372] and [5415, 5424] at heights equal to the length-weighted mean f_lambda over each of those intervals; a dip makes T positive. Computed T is 0.5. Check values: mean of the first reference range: 3.48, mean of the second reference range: 3.56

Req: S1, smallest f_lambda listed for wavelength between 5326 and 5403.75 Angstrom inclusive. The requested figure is 3.09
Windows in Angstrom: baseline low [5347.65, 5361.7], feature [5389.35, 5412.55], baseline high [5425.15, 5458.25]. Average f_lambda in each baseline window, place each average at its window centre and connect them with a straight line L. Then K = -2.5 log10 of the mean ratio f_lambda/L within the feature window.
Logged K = 0.09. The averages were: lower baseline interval 3.38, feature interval 3.16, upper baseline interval 3.48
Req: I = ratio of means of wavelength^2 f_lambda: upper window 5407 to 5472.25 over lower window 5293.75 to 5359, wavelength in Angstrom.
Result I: 1.06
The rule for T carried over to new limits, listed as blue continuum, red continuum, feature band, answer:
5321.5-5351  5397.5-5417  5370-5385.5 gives -0.94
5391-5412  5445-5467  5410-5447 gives -2.02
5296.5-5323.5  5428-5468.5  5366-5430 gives 1.61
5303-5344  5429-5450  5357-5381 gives -0.40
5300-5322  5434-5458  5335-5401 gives 2.48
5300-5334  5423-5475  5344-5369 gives -0.18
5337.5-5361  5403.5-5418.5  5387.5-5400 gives 0.29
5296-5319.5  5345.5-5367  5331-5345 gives 0.85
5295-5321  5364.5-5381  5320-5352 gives 1.73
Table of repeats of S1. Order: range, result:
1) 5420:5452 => 3.4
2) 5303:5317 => 3.39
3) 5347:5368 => 3.31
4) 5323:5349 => 3.17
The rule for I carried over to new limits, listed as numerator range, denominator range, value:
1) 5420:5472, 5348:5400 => 1.05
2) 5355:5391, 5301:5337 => 1.04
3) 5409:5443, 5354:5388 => 1.02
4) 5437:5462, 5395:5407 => 1.12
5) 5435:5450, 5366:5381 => 1.04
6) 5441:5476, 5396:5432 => 1.05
